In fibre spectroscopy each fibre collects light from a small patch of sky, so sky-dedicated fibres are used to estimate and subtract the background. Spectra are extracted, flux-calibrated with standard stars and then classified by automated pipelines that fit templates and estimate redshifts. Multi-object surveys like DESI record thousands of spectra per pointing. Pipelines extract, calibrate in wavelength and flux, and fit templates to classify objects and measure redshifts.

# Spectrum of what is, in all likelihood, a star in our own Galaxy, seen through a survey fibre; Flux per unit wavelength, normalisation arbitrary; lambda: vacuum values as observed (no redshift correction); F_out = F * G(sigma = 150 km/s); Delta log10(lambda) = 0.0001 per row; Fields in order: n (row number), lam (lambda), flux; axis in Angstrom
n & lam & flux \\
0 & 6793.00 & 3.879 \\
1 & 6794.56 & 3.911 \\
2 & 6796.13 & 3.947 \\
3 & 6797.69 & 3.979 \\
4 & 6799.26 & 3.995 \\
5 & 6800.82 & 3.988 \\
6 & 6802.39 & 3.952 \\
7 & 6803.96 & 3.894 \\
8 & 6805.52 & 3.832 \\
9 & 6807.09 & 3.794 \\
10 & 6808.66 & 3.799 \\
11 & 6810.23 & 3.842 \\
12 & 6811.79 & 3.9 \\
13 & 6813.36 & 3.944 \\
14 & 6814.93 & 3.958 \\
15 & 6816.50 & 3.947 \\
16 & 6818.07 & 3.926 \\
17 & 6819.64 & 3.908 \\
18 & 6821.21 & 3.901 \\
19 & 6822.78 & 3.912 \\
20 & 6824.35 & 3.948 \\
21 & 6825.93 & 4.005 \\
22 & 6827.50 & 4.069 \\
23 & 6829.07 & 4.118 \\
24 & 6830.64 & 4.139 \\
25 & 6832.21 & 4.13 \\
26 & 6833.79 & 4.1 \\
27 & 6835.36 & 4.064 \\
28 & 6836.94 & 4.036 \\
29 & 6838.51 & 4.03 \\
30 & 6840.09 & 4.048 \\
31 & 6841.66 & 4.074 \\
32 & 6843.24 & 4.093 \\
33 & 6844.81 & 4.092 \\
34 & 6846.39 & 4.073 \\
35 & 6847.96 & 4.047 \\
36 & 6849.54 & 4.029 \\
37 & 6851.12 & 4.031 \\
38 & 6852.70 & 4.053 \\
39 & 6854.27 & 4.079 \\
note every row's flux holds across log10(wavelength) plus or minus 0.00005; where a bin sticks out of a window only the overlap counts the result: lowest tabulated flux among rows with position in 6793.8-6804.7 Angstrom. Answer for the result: 3.894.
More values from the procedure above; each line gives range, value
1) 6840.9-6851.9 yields 4.029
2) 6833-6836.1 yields 4.064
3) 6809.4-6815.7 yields 3.842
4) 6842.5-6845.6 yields 4.092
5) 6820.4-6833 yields 3.901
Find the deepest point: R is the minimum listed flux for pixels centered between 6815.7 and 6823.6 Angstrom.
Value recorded 3.901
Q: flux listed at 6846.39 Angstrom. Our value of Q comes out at 4.073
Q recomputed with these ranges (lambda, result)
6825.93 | 4.005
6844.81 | 4.092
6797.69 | 3.979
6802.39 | 3.952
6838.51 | 4.03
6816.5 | 3.947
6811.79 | 3.9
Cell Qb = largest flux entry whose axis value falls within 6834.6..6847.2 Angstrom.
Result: 4.093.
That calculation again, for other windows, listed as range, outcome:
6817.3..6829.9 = 4.118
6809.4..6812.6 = 3.9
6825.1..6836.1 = 4.139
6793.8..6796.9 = 3.947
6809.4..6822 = 3.958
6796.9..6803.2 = 3.995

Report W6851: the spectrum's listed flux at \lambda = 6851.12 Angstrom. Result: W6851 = 4.031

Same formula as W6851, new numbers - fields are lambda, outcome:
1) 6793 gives 3.879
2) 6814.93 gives 3.958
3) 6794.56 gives 3.911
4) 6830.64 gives 4.139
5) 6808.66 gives 3.799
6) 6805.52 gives 3.832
